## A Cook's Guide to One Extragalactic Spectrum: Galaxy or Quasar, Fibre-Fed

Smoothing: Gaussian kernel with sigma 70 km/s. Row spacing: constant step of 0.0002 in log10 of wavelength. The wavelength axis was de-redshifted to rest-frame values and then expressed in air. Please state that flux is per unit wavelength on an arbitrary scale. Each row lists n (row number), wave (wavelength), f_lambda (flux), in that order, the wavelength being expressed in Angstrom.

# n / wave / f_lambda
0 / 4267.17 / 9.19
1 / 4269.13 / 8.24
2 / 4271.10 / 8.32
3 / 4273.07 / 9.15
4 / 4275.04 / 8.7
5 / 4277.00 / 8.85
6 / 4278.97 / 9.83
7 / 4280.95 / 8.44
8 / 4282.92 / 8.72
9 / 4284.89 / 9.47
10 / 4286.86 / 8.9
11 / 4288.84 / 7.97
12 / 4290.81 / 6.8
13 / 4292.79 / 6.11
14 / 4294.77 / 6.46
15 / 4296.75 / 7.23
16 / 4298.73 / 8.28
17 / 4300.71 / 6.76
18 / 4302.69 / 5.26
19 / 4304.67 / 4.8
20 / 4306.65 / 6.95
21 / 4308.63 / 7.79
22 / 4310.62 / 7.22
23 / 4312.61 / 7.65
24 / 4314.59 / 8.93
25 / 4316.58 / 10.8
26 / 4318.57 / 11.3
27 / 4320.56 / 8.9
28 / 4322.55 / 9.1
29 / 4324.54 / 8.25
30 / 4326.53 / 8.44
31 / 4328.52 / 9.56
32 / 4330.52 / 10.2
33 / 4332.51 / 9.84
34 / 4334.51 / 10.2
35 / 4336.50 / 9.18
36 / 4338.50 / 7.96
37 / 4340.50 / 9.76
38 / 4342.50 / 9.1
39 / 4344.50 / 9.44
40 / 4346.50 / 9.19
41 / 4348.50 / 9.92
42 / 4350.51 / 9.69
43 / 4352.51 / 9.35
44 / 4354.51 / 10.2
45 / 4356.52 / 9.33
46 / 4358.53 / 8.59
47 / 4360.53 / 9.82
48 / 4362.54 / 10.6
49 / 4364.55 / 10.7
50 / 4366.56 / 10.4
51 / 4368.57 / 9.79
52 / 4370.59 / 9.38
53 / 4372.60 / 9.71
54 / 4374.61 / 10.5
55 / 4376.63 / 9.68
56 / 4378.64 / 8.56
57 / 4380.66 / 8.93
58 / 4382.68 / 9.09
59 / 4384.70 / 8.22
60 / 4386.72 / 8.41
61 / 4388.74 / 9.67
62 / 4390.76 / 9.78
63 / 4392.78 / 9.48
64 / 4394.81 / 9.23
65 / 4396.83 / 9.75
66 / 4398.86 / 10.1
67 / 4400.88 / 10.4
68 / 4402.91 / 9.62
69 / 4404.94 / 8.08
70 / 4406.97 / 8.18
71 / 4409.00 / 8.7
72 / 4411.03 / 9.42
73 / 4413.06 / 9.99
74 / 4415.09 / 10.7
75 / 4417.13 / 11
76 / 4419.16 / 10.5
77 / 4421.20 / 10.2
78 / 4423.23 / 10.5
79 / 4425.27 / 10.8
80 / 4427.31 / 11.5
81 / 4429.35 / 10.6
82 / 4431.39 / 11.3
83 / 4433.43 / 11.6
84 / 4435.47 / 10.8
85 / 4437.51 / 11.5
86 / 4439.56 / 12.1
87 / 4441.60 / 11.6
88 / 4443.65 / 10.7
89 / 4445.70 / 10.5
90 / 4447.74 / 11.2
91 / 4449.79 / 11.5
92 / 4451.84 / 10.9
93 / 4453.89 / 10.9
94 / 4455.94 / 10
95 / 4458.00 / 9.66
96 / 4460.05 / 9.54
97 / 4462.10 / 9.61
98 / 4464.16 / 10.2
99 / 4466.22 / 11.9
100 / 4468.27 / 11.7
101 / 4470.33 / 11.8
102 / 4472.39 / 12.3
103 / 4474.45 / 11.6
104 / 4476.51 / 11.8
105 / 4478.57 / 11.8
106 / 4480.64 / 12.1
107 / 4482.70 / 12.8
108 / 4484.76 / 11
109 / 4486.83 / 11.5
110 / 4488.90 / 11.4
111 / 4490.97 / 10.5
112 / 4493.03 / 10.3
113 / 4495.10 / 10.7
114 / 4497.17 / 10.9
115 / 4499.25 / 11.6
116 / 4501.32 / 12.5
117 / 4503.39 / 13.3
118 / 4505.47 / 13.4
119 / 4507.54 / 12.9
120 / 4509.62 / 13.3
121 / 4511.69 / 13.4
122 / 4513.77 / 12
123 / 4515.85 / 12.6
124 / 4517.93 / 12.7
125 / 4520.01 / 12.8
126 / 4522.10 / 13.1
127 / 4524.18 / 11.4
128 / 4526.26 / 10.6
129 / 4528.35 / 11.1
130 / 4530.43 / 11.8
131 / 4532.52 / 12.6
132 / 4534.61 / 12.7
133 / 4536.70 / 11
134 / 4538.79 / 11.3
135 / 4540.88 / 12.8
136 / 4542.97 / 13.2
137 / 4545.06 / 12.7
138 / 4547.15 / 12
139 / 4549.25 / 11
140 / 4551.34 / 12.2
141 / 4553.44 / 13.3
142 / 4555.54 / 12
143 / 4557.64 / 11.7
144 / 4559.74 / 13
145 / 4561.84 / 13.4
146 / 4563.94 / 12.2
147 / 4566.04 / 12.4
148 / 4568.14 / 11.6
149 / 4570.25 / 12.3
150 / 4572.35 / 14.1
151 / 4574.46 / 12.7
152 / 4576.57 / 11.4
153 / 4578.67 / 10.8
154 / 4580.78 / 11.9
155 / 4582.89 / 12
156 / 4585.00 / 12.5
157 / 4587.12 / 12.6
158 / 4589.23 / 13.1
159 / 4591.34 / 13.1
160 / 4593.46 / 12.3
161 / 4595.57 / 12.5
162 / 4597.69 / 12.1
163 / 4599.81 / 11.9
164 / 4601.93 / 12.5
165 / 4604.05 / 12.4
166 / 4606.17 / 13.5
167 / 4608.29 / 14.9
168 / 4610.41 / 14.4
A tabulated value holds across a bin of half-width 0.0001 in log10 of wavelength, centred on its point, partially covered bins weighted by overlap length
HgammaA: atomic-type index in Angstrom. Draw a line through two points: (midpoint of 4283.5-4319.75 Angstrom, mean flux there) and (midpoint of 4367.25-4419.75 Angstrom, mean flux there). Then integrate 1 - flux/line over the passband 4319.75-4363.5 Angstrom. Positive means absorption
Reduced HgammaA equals -4.6 Angstrom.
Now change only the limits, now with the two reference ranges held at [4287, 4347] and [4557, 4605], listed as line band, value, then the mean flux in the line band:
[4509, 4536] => -1.9 Angstrom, 12.3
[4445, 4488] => -2.2 Angstrom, 11.2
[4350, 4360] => -0.6 Angstrom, 9.45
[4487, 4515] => -2.1 Angstrom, 12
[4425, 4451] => -2.7 Angstrom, 11.2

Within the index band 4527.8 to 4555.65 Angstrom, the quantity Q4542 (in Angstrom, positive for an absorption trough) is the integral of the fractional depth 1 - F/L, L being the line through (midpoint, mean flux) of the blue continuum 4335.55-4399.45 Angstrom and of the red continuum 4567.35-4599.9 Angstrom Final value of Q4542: -0.9 Angstrom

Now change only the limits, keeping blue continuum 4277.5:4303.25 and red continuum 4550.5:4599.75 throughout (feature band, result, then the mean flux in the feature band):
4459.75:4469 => -0.04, 10.6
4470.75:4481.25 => -1.10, 11.9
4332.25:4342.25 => -0.94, 9.33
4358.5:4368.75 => -1.34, 10.1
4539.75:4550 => -0.41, 12.4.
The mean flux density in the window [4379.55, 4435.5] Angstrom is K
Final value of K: 9.86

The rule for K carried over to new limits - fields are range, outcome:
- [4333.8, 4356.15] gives 9.44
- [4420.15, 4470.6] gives 10.9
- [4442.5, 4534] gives 11.6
